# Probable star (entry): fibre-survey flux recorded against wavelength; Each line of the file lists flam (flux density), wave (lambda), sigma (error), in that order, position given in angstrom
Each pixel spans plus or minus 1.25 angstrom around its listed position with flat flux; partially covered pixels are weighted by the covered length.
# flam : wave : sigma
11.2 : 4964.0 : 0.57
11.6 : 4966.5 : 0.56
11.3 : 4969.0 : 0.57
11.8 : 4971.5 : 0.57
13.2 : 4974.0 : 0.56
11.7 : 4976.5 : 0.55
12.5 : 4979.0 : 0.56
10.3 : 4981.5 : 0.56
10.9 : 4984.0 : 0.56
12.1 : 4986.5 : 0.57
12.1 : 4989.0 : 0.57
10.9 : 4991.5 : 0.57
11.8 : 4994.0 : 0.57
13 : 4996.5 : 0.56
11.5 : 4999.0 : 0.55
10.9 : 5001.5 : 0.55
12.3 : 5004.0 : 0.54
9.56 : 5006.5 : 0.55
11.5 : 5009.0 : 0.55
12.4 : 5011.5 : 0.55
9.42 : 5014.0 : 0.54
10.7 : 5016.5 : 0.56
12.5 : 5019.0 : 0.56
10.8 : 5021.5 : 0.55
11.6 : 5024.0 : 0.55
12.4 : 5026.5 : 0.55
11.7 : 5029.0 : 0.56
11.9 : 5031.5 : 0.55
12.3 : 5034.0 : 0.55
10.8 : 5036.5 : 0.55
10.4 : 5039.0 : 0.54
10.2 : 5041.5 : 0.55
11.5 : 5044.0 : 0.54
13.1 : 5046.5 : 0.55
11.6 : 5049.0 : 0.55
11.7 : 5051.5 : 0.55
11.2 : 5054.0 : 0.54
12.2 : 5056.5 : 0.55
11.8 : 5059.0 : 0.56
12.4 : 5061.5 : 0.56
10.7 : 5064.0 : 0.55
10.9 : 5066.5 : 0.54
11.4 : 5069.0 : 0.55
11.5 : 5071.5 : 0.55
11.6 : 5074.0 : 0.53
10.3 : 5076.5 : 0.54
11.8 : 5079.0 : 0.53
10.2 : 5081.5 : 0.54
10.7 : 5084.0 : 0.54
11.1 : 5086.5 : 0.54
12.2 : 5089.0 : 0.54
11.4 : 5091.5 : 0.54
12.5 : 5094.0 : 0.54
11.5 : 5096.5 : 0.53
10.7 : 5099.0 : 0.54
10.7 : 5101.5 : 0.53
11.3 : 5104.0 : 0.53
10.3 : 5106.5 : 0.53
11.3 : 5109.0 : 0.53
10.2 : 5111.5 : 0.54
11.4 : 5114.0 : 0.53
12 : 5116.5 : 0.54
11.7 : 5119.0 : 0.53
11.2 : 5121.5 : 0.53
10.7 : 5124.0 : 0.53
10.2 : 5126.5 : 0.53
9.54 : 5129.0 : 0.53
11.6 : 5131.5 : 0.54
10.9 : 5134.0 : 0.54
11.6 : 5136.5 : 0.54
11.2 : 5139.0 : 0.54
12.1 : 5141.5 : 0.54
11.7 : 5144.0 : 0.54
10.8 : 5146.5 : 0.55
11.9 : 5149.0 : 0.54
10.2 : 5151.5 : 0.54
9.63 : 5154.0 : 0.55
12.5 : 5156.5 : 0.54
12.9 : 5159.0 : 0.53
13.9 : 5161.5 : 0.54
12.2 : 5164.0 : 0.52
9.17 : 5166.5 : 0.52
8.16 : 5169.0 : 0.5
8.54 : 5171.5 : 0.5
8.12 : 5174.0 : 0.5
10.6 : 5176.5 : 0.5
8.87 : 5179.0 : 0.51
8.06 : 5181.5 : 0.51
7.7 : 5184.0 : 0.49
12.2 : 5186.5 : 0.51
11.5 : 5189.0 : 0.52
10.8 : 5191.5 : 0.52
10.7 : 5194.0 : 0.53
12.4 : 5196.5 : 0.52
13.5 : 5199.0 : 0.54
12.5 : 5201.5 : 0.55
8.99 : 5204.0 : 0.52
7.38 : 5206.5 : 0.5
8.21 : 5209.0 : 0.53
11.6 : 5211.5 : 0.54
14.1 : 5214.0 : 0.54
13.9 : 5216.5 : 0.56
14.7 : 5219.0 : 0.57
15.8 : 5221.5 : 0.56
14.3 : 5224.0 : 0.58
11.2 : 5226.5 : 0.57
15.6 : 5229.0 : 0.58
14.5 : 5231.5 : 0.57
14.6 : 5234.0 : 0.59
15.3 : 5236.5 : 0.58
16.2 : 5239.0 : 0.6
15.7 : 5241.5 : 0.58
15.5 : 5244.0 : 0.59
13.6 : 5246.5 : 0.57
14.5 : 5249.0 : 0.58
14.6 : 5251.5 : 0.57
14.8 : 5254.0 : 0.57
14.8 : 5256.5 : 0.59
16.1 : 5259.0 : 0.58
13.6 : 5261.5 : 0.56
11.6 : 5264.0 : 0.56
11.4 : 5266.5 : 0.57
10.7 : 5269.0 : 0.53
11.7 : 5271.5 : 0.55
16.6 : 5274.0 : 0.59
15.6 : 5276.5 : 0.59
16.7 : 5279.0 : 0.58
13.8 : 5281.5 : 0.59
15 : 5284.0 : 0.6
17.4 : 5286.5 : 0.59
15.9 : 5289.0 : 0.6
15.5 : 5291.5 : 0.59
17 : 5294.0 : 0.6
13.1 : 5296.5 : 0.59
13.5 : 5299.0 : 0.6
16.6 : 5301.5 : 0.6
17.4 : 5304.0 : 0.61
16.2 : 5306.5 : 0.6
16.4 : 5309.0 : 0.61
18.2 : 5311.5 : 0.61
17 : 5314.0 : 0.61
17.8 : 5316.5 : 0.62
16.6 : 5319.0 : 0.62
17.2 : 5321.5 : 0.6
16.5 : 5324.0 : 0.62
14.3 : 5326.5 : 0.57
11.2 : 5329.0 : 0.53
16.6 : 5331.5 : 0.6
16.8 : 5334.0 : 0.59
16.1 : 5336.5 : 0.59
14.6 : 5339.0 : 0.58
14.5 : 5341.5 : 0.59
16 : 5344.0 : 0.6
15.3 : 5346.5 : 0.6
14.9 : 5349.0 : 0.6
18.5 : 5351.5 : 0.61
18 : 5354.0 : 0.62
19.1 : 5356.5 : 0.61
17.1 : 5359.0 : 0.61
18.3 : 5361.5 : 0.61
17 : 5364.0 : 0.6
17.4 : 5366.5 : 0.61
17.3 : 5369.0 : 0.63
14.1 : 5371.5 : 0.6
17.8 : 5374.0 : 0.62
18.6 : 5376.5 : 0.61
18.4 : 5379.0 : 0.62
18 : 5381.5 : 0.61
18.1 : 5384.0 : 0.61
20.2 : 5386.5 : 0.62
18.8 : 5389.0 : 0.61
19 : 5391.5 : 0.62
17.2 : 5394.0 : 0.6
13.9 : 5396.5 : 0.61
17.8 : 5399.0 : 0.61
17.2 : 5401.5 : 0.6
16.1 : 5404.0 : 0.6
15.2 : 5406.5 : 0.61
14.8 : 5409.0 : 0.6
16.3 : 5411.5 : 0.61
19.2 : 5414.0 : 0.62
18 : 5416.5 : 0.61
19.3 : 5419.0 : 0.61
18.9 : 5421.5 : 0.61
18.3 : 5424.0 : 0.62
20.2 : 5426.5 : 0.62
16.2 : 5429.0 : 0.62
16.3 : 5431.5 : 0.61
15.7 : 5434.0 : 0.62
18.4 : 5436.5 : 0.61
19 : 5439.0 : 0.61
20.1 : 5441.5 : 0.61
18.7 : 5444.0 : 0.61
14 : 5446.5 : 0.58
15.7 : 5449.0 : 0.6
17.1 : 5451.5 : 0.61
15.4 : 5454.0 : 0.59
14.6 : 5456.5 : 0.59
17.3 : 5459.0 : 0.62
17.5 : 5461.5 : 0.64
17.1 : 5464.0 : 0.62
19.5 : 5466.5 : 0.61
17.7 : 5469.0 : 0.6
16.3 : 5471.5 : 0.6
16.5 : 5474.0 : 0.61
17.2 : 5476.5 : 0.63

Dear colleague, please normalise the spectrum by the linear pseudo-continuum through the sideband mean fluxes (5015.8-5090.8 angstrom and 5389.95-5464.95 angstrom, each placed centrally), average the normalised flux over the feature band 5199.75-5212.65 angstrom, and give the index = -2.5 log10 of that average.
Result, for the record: 0.362 mag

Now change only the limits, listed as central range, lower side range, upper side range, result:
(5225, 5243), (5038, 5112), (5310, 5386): -0.02 mag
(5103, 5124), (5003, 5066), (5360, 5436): 0.15 mag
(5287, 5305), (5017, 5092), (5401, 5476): -0.04 mag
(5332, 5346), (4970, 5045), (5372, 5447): 0.06 mag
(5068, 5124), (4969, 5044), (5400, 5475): 0.13 mag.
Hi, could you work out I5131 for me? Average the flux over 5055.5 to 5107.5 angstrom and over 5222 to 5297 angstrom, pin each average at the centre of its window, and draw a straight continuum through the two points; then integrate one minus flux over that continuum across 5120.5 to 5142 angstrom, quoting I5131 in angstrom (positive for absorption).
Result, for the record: 2.2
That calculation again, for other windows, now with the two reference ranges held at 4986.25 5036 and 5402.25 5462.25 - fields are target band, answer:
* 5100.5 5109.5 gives 1.4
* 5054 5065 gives 0.4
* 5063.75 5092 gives 2.9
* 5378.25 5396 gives -1.9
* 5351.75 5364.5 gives -1.4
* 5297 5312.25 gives -0.7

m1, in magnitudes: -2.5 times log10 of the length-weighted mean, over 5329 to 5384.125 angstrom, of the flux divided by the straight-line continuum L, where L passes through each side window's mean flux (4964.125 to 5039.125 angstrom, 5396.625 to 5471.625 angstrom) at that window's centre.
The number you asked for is -0.04 mag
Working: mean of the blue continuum 11.5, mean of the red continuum 17.2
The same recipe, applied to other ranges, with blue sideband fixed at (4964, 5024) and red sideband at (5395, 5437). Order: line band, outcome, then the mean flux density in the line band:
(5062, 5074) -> 0.114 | 11.3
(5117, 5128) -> 0.201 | 11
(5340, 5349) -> 0.069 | 15.2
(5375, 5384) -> -0.101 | 18.3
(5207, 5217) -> 0.250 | 11.5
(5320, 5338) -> 0.031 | 15.5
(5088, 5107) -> 0.137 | 11.4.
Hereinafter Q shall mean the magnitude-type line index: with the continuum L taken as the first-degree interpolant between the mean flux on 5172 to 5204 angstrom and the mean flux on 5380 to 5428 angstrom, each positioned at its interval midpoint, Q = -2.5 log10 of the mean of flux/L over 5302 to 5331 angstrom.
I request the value -0.11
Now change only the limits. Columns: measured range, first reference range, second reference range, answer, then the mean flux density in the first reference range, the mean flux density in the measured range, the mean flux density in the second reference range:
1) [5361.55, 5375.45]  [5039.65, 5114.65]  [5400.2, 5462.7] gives -0.049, 11.3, 16.9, 17.2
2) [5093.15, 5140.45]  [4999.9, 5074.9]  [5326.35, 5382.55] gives 0.150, 11.4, 11.1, 16.6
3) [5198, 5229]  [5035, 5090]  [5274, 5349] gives 0.145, 11.3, 12.3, 15.8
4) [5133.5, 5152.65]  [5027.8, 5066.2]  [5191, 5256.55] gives 0.109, 11.6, 11.3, 13.3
